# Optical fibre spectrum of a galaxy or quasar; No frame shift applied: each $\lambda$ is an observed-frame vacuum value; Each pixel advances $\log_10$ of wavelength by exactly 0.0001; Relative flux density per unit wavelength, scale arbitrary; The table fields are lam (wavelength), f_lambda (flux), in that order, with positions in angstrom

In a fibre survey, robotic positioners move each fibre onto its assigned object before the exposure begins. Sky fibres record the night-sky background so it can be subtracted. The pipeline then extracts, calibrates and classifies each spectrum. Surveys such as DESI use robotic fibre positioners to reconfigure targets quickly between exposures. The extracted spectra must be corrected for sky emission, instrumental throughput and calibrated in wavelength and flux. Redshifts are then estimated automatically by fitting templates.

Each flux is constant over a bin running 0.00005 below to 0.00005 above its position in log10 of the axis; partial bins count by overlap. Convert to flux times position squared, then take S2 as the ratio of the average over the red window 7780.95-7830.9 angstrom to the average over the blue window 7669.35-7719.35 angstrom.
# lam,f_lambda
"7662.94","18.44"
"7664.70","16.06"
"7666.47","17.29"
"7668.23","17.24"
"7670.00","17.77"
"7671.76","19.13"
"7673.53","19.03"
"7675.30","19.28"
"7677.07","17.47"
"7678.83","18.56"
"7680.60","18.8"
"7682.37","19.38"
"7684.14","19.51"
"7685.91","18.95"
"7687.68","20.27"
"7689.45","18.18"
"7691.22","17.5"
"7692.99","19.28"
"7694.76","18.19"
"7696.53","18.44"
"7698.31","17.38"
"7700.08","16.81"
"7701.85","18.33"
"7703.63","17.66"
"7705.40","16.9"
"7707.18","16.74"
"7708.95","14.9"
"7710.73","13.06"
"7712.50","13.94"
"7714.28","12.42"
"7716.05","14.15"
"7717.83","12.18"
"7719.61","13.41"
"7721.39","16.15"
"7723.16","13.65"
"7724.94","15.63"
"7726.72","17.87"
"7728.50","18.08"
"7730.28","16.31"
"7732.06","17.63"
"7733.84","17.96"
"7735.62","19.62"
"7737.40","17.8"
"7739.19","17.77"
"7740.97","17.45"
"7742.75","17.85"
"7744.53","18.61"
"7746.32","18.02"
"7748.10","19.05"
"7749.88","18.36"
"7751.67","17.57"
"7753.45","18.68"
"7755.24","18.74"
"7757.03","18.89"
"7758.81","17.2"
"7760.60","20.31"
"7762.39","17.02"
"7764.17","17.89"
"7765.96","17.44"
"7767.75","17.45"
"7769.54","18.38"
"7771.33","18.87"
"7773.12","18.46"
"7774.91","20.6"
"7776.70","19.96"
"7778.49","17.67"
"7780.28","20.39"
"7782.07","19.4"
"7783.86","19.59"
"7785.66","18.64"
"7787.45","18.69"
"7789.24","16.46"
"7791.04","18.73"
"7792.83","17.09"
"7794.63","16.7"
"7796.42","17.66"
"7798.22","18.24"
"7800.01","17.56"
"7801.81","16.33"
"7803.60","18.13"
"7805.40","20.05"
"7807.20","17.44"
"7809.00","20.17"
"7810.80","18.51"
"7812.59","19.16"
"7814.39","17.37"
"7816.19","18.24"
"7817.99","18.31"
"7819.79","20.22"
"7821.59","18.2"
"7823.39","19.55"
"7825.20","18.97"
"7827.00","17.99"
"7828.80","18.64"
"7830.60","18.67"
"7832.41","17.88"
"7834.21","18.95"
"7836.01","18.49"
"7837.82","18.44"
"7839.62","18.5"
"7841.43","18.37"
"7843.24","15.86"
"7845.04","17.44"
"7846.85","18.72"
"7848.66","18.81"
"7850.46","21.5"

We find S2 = 1.1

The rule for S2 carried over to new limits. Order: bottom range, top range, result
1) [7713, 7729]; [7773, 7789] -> 1.32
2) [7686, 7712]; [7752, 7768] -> 1.06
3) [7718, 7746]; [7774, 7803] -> 1.10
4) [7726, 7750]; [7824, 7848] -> 1.04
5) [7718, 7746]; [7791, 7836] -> 1.11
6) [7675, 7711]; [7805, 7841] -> 1.08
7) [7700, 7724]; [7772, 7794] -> 1.28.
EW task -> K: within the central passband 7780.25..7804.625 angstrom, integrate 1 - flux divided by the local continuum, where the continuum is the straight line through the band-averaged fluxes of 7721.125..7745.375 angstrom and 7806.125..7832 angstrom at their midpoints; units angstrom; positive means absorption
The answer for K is 0.3 angstrom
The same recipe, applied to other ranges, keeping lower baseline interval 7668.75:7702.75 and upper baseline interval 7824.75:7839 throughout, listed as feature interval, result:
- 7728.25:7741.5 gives 0.49 angstrom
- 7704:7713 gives 1.56 angstrom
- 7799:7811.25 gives 0.13 angstrom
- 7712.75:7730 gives 3.41 angstrom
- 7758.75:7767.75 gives 0.25 angstrom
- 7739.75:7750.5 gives 0.18 angstrom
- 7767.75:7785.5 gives -0.61 angstrom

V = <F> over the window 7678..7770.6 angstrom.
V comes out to 17.4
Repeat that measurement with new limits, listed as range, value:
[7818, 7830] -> 18.9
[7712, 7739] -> 15.9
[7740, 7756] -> 18.3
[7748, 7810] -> 18.4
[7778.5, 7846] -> 18.3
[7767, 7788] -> 19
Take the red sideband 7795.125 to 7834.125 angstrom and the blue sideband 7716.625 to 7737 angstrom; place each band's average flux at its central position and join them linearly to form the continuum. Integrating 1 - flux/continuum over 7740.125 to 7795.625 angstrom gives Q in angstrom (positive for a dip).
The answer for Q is -3.7 angstrom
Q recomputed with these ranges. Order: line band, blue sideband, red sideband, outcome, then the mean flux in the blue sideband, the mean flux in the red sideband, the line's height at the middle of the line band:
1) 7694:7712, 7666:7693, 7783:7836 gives 1.74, 18.6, 18.4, 18.6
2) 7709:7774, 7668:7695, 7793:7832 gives 5.30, 18.7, 18.4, 18.5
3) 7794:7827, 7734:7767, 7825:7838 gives 0.07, 18.2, 18.5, 18.4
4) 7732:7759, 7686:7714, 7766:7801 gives -0.63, 17.1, 18.4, 17.8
